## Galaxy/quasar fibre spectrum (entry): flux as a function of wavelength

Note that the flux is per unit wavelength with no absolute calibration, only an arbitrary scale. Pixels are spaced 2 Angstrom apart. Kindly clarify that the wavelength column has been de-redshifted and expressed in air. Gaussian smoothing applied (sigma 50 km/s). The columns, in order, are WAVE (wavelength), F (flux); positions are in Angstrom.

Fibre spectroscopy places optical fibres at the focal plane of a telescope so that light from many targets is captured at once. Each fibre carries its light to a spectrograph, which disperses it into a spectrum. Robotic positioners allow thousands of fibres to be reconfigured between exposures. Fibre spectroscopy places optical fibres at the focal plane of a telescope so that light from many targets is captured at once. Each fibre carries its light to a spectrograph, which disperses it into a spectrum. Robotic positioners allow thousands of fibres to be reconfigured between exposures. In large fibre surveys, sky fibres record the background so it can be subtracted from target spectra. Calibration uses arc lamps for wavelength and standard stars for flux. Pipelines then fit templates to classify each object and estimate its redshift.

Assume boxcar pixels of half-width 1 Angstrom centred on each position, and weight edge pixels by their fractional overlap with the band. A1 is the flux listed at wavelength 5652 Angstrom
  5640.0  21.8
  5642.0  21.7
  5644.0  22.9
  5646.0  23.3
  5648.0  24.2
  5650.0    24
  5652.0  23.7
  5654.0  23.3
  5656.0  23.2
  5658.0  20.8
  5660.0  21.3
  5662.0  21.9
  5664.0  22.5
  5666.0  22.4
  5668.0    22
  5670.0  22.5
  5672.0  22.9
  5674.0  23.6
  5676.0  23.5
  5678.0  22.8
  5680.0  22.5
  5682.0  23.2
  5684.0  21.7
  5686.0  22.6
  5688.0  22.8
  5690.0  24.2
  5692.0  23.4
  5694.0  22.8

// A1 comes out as 23.7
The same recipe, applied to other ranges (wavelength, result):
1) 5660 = 21.3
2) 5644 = 22.9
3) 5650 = 24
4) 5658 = 20.8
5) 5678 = 22.8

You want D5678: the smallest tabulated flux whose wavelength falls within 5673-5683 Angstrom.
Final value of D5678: 22.5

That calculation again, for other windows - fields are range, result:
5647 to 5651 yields 24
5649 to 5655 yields 23.3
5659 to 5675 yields 21.3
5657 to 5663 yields 20.8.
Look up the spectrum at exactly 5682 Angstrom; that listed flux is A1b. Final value 23.2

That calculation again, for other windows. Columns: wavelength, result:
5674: 23.6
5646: 23.3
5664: 22.5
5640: 21.8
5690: 24.2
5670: 22.5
